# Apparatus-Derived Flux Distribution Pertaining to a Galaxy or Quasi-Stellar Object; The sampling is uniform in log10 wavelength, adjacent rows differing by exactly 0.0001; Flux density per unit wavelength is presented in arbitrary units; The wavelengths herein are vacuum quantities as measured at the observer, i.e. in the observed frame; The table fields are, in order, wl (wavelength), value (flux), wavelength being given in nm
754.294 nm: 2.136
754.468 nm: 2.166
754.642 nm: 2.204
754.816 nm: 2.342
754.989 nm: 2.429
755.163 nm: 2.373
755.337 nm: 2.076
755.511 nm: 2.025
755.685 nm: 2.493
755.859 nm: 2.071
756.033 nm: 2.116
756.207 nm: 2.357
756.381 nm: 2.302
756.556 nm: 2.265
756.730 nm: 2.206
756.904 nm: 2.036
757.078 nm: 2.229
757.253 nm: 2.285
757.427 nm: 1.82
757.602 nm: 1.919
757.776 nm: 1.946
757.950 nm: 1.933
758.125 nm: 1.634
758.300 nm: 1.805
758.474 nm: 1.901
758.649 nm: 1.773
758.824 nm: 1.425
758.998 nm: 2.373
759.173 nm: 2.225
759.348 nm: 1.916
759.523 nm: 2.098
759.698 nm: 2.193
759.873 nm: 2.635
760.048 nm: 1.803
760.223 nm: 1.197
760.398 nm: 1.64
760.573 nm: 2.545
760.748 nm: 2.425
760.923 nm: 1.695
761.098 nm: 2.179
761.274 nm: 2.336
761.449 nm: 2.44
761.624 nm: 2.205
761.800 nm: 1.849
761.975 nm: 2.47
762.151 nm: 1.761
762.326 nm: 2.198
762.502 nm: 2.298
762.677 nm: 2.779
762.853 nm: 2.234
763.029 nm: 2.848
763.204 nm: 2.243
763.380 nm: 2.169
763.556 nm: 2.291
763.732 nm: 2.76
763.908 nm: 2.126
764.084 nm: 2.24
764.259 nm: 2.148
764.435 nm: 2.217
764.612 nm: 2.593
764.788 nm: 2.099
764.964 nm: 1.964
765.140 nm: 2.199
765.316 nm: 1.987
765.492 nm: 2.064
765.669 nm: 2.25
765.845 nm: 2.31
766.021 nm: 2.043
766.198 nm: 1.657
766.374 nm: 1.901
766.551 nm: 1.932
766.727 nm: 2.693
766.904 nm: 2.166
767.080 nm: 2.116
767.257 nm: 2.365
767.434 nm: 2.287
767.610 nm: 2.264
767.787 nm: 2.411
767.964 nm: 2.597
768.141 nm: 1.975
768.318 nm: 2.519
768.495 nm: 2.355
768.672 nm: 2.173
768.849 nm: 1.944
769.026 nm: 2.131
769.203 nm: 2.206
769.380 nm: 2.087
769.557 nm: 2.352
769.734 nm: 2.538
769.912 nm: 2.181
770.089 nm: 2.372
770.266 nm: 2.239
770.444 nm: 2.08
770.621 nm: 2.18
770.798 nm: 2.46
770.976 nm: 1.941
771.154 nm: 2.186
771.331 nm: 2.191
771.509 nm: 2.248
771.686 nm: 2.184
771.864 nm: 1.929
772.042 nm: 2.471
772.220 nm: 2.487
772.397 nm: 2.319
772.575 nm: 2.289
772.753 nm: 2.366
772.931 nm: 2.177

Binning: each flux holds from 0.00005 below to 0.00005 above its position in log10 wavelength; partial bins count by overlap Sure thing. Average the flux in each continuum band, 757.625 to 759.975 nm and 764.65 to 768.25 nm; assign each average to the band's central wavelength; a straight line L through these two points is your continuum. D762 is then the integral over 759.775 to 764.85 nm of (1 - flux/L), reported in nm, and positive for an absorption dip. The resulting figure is -0.37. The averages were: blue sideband 1.99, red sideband 2.17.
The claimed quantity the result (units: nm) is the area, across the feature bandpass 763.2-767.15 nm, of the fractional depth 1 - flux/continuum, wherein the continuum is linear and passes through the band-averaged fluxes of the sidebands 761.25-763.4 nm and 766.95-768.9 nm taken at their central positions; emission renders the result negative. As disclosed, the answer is 0.19 nm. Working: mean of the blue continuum 2.3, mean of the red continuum 2.28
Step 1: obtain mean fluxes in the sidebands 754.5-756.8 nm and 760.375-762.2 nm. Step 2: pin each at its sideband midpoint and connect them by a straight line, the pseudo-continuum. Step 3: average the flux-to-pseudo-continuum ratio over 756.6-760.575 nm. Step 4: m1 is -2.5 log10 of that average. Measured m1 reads 0.122 mag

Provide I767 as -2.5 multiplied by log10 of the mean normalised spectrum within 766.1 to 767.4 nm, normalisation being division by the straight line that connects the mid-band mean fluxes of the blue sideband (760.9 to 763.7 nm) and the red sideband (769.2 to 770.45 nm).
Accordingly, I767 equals 0.07 mag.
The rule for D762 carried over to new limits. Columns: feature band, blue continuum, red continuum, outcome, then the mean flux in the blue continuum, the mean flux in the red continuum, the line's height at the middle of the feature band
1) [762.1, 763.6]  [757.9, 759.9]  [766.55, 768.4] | -0.14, 1.97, 2.32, 2.13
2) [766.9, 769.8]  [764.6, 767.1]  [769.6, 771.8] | -0.12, 2.12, 2.23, 2.18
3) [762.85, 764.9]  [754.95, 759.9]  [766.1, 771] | -0.16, 2.09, 2.22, 2.17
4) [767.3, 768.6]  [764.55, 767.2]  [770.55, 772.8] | -0.10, 2.13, 2.25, 2.17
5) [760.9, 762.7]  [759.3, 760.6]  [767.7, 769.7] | -0.14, 1.98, 2.26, 2.04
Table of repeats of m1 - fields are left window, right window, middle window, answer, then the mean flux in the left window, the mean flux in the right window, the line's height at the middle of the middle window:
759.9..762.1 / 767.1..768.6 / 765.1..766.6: 0.112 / 2.08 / 2.33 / 2.26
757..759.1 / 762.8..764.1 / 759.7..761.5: 0.025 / 1.92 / 2.37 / 2.13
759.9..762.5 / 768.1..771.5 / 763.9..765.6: -0.016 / 2.07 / 2.22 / 2.13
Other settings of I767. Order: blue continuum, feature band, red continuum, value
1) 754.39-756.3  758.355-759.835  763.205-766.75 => 0.108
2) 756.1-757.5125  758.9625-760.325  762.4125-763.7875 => 0.132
